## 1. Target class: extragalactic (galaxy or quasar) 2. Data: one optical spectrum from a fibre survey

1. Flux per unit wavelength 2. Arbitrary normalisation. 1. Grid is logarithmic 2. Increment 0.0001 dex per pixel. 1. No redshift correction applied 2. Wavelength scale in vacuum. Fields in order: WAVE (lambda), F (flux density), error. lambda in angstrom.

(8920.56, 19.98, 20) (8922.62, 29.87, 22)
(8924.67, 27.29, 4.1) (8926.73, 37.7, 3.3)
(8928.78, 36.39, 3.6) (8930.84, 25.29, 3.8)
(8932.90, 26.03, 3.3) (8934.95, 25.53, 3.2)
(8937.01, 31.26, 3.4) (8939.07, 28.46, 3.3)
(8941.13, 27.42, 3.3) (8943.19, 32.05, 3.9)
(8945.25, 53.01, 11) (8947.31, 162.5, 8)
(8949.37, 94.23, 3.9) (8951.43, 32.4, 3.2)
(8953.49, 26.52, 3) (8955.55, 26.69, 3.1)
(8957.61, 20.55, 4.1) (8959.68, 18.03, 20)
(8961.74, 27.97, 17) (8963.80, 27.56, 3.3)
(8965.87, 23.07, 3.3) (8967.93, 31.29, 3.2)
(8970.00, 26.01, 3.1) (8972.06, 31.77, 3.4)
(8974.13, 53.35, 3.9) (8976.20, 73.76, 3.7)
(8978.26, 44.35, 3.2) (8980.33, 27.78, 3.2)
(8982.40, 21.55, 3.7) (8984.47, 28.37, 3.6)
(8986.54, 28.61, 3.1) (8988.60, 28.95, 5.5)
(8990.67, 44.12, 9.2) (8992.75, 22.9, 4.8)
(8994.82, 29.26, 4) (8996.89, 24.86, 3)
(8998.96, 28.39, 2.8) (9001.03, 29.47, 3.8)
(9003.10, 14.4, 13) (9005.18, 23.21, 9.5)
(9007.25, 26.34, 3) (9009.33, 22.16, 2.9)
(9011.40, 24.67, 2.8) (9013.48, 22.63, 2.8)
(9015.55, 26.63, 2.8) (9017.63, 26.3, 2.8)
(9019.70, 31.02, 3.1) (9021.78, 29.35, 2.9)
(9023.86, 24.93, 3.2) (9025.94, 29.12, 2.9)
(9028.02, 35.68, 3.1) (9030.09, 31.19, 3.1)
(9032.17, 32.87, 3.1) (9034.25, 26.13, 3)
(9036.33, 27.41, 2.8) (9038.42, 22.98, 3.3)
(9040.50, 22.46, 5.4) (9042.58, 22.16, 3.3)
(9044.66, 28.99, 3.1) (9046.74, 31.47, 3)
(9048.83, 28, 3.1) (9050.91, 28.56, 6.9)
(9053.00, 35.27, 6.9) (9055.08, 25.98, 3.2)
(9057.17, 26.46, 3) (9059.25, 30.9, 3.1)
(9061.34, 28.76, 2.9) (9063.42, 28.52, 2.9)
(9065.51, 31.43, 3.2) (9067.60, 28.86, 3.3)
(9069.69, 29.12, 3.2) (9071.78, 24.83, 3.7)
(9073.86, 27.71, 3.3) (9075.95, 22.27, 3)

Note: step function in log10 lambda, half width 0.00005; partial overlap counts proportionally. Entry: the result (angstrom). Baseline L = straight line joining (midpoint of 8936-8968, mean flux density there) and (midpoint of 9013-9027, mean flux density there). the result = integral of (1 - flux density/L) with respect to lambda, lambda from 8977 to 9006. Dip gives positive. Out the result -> 4.2 angstrom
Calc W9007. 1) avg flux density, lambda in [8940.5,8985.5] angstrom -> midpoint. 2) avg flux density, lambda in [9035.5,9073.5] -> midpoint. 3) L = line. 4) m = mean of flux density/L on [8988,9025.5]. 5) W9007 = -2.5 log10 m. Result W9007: 0.30 mag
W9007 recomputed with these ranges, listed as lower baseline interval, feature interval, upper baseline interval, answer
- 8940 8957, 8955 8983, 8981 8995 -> 0.22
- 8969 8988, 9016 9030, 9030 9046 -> -0.01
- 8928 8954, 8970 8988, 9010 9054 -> 0.04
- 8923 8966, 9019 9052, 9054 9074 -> 0.09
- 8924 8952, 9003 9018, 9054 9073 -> 0.45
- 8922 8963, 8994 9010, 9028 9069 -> 0.32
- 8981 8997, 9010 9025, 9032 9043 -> 0.01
